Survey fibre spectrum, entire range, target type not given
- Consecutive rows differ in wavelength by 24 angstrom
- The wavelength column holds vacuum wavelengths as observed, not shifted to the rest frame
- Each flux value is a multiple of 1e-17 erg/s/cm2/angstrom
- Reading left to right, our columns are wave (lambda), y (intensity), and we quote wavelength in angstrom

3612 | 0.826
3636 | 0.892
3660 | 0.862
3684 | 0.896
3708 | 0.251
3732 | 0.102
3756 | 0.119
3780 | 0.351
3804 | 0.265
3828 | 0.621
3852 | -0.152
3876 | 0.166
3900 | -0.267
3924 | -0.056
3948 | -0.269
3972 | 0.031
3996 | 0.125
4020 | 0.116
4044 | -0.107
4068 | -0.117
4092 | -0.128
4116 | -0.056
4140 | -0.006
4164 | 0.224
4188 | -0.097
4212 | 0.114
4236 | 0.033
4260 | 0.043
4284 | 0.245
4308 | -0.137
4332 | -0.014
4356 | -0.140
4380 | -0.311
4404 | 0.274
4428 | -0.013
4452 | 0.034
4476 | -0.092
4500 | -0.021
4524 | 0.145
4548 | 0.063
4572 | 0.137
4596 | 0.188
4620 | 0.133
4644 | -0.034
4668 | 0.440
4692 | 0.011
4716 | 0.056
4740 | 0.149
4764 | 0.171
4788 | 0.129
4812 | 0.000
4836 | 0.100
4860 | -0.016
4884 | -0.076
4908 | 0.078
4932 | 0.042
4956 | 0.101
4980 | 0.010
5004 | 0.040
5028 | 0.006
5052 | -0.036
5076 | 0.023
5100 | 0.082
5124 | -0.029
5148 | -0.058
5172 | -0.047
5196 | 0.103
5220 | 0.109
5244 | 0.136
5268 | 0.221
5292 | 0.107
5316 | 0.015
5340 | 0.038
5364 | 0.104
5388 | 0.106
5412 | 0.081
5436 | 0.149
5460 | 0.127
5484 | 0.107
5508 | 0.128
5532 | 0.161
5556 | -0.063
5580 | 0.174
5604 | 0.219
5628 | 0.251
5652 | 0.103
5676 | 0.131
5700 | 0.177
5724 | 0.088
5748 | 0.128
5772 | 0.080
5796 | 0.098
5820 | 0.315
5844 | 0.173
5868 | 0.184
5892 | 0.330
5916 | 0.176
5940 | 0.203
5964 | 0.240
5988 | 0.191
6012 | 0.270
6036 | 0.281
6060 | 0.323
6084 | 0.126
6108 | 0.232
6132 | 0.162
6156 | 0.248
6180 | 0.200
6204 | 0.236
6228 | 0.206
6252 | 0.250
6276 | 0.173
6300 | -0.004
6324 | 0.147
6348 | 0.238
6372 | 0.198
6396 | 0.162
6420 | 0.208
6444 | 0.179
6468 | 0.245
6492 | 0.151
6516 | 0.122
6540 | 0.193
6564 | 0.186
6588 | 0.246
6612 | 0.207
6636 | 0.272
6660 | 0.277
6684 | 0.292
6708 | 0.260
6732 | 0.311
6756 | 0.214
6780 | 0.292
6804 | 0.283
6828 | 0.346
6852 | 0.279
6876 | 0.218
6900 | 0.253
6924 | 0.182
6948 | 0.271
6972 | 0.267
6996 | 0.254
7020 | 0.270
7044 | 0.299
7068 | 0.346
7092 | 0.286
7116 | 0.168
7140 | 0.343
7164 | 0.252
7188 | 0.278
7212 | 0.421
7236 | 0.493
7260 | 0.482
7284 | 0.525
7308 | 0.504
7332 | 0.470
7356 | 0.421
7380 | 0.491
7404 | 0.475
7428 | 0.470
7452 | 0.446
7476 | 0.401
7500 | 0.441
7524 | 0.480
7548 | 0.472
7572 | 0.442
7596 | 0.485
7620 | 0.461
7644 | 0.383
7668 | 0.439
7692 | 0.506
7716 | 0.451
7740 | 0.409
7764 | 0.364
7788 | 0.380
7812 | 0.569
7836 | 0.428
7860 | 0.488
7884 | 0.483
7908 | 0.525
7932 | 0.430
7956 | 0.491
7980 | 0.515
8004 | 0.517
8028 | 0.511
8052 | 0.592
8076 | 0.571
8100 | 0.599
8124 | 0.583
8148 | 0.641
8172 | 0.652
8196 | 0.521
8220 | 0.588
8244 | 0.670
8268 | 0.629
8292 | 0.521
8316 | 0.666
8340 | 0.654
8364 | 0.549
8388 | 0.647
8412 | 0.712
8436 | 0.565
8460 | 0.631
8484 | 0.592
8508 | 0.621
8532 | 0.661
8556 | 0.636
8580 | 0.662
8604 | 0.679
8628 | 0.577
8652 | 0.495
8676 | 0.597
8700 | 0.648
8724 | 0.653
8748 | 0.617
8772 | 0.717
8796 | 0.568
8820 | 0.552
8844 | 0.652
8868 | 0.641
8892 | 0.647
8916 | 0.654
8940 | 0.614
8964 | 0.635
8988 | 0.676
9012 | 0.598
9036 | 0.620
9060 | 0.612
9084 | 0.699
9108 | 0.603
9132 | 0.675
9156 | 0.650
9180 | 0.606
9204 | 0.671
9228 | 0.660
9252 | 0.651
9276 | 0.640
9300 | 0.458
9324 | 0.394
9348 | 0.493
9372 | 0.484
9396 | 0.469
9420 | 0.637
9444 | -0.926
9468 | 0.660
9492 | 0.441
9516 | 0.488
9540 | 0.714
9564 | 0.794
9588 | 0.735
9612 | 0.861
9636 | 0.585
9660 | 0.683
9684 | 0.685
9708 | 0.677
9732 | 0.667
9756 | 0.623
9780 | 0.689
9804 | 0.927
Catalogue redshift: 0.81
